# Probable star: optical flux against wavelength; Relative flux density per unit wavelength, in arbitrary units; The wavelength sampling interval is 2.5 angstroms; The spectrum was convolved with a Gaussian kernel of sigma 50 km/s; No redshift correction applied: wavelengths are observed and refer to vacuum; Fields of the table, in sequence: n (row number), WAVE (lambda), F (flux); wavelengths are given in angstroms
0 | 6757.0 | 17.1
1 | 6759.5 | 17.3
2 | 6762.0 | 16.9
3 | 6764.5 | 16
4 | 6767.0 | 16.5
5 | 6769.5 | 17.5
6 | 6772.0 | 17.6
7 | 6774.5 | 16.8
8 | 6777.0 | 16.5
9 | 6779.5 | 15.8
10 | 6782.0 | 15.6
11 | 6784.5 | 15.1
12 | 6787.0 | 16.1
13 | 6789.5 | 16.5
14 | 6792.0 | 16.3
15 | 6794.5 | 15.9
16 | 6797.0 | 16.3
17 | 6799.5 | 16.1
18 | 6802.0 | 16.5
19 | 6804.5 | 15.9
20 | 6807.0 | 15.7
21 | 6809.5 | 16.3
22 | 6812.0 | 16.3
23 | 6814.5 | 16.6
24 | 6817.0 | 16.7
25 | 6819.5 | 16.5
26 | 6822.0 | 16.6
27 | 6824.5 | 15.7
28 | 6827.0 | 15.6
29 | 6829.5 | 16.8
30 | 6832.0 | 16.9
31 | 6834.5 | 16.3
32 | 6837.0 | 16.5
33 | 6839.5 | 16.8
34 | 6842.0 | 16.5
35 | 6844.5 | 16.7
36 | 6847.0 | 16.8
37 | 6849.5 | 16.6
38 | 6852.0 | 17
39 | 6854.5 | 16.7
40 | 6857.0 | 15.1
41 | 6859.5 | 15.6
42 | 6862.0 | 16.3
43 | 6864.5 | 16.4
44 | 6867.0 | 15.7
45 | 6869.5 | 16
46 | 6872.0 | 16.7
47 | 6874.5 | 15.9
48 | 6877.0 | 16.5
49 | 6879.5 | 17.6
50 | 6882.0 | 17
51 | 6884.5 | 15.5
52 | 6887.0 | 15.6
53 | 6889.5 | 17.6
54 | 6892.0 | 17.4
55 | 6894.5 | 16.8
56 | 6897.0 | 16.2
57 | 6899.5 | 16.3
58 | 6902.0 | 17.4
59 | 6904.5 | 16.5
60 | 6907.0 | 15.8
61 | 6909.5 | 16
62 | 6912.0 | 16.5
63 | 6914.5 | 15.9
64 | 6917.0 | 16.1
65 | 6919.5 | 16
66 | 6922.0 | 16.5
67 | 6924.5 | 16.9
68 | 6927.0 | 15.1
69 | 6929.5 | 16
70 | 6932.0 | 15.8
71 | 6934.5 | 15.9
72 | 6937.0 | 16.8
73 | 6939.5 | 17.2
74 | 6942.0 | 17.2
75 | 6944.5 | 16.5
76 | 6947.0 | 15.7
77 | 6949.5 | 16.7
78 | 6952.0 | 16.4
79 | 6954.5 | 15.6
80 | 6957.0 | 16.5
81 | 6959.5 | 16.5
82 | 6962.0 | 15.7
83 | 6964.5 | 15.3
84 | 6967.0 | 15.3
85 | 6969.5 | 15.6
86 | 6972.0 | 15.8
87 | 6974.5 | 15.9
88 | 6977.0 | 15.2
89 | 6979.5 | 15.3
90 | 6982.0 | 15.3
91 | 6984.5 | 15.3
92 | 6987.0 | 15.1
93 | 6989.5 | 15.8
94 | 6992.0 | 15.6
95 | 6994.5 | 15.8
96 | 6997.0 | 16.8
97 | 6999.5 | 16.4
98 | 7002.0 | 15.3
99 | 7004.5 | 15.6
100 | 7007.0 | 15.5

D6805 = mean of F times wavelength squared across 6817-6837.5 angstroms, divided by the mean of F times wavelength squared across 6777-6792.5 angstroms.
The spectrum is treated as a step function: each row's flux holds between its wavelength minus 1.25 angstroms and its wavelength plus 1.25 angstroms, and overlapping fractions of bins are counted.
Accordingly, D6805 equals 1.04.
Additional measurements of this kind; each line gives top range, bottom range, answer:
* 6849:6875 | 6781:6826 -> 1.02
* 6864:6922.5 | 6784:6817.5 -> 1.04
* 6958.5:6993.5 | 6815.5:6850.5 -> 0.98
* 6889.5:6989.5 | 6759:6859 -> 1.02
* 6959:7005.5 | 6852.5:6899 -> 0.99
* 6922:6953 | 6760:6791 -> 1.04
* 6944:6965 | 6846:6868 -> 1.02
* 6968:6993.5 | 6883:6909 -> 0.96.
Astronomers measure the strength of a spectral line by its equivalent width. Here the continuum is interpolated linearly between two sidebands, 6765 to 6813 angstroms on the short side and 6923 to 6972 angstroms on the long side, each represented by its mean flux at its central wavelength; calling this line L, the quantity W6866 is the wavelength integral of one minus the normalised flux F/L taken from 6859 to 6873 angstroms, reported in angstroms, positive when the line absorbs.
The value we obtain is 0.1 angstroms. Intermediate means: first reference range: 16.3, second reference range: 16.1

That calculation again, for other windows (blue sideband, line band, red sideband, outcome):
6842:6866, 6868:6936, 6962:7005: -1.14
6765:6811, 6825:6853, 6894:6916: -0.43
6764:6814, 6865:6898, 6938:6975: -0.62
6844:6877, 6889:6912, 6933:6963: -0.43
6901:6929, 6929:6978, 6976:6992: -1.07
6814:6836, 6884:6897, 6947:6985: -0.40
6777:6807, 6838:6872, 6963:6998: -1.01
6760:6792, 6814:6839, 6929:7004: -0.20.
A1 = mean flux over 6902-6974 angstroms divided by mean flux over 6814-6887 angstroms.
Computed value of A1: 0.99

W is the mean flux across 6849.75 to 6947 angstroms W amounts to 16.4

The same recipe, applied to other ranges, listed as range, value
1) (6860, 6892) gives 16.4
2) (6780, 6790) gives 15.8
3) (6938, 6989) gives 15.9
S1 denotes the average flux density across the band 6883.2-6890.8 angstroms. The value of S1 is 16.2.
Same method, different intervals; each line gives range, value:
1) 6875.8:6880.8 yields 17.1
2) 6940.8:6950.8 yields 16.5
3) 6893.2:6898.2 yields 16.5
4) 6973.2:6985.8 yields 15.4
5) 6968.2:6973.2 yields 15.7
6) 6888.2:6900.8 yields 16.9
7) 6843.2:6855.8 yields 16.8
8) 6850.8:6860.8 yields 16.1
